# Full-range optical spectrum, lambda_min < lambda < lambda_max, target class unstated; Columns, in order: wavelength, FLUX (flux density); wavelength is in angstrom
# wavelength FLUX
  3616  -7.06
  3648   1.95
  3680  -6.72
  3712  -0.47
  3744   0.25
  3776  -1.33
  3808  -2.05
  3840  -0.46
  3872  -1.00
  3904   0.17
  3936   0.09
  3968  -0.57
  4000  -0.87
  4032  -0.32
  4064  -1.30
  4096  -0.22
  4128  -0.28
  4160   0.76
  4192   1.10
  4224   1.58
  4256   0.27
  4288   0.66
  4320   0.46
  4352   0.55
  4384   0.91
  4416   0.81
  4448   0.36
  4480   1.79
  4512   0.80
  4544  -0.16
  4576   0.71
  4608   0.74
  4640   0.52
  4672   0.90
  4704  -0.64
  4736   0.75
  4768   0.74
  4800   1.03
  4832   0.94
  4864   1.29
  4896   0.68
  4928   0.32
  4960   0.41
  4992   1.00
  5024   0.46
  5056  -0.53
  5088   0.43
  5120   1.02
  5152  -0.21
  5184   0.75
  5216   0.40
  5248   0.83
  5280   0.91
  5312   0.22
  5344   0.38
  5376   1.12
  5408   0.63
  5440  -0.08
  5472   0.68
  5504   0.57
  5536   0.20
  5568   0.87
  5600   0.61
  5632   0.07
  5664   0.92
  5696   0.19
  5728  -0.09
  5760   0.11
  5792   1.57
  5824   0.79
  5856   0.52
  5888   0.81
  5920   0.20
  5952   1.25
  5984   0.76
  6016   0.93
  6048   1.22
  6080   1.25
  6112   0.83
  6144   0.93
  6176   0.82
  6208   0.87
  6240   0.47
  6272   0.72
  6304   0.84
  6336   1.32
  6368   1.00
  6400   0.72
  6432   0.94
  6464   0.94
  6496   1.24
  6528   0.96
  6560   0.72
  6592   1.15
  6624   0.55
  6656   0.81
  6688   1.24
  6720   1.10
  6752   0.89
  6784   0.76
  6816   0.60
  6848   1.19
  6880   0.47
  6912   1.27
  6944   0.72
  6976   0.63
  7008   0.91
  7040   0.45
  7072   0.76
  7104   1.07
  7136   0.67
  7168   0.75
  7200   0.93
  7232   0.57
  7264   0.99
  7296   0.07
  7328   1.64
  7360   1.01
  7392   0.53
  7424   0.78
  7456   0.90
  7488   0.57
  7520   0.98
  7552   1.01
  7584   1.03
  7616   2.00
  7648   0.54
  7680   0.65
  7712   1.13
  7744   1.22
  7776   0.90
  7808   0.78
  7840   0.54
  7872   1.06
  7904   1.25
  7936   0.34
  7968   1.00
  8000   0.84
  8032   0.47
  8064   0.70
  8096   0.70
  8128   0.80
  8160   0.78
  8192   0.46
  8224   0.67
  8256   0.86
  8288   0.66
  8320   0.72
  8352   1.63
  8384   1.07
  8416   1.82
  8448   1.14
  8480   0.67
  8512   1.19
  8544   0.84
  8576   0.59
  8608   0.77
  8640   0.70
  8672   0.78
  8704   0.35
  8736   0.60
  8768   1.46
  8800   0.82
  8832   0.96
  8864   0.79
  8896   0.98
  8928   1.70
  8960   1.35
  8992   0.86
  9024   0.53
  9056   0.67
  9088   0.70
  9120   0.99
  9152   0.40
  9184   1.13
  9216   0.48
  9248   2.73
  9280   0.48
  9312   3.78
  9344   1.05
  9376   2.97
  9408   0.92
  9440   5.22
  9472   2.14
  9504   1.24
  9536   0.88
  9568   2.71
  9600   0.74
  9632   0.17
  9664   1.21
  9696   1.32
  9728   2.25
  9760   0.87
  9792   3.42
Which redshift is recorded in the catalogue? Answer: 1.48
